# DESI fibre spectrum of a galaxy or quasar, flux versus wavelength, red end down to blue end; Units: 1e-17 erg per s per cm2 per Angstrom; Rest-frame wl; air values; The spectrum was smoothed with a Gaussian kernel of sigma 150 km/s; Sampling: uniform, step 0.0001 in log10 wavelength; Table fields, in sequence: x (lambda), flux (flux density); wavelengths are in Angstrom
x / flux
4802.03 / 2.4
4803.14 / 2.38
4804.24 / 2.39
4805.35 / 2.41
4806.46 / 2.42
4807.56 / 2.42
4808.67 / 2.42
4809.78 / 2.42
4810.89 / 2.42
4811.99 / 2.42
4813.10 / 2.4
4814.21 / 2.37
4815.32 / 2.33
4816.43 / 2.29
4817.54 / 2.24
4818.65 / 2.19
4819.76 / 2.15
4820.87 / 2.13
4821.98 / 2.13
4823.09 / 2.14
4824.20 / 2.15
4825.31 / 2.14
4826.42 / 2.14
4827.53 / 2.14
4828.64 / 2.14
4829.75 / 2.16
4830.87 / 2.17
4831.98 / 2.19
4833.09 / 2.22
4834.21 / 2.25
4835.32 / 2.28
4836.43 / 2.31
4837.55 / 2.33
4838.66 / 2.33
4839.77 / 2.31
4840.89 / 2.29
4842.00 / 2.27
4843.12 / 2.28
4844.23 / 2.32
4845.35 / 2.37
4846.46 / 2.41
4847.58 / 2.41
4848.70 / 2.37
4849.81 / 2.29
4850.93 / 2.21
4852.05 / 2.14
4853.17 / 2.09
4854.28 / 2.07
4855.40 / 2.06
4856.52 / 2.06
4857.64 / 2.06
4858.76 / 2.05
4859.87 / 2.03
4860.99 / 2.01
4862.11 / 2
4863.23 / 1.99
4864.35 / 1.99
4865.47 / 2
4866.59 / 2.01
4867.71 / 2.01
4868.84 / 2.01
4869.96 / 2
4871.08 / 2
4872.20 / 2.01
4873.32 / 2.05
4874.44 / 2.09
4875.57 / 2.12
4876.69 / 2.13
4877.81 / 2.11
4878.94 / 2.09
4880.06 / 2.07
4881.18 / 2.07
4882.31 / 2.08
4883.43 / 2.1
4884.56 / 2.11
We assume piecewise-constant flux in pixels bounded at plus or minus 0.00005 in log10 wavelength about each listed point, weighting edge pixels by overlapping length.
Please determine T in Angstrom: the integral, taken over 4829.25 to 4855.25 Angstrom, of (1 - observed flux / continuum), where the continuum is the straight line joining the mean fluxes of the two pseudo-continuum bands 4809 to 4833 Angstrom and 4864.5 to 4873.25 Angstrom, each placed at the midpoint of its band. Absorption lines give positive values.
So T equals -1.6 Angstrom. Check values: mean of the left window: 2.23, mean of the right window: 2.01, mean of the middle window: 2.26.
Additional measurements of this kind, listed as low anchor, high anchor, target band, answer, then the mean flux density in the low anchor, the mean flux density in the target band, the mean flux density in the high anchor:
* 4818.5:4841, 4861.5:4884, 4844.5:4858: -0.6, 2.2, 2.22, 2.05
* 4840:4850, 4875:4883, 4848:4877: 1.8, 2.34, 2.07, 2.1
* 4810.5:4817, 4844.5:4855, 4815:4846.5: 1.2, 2.37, 2.23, 2.26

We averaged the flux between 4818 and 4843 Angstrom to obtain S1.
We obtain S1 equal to 2.21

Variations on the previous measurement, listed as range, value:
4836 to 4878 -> 2.15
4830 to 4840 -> 2.26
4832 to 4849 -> 2.31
